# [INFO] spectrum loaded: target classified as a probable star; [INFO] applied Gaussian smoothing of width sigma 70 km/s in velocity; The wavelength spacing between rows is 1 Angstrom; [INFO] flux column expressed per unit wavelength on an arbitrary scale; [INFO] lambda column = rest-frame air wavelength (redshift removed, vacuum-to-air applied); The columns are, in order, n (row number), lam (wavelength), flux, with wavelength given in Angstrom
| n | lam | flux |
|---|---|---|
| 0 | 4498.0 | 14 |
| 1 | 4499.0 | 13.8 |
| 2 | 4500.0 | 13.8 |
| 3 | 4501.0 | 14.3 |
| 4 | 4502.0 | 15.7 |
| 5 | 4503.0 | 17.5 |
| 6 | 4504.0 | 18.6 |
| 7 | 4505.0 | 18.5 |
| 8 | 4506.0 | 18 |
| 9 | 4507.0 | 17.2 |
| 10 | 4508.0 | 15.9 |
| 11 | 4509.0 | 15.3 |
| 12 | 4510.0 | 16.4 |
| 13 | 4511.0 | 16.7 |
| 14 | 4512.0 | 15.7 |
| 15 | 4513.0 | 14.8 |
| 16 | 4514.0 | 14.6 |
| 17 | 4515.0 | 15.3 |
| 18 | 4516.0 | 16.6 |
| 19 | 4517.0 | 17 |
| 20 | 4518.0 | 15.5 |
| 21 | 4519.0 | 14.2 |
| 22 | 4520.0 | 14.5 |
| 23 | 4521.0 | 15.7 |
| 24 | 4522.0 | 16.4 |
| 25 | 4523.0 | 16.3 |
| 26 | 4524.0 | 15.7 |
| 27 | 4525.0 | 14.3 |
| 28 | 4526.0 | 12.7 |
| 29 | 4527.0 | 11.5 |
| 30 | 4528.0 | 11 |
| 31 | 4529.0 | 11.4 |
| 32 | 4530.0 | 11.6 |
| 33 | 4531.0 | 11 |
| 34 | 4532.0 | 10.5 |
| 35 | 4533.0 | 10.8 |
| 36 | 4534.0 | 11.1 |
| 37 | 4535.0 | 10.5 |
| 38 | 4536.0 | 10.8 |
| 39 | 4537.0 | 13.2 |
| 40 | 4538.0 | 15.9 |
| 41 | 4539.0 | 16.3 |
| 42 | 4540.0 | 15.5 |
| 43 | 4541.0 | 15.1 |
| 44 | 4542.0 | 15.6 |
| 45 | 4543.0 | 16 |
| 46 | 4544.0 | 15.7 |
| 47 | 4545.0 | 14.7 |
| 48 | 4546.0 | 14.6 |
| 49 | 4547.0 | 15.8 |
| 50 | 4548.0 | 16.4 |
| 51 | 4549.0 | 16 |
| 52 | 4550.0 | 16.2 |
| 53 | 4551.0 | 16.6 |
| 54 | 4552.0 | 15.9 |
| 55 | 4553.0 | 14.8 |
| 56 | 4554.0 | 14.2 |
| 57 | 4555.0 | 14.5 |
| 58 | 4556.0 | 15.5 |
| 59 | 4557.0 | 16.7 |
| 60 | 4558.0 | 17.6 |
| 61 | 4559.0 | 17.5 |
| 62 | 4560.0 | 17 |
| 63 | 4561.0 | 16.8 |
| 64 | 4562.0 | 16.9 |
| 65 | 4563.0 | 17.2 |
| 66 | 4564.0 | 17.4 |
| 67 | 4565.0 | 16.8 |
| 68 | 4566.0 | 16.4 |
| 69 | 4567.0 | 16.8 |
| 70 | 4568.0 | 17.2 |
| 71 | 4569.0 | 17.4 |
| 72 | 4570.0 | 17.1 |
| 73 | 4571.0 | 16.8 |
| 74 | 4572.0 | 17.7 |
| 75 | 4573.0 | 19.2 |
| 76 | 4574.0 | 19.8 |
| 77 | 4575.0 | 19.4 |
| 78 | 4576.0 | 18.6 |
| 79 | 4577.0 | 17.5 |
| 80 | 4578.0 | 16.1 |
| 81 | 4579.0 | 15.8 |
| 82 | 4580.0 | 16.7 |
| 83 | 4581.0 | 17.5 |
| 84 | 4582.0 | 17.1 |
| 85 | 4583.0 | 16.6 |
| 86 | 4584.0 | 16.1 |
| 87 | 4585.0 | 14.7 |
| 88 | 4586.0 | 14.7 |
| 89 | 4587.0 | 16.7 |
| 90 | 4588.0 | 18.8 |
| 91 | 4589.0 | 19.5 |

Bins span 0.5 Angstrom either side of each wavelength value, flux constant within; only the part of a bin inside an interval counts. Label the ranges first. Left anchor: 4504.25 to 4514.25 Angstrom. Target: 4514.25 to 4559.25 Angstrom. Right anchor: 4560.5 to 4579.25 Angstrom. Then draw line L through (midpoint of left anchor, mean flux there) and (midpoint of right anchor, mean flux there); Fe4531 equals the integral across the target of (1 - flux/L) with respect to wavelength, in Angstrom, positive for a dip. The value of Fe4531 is 6.3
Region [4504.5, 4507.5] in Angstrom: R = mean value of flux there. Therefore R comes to 17.9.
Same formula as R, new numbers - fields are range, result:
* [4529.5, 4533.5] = 11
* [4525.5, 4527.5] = 12.1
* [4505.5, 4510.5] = 16.6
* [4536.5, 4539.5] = 15.1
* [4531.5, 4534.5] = 10.8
